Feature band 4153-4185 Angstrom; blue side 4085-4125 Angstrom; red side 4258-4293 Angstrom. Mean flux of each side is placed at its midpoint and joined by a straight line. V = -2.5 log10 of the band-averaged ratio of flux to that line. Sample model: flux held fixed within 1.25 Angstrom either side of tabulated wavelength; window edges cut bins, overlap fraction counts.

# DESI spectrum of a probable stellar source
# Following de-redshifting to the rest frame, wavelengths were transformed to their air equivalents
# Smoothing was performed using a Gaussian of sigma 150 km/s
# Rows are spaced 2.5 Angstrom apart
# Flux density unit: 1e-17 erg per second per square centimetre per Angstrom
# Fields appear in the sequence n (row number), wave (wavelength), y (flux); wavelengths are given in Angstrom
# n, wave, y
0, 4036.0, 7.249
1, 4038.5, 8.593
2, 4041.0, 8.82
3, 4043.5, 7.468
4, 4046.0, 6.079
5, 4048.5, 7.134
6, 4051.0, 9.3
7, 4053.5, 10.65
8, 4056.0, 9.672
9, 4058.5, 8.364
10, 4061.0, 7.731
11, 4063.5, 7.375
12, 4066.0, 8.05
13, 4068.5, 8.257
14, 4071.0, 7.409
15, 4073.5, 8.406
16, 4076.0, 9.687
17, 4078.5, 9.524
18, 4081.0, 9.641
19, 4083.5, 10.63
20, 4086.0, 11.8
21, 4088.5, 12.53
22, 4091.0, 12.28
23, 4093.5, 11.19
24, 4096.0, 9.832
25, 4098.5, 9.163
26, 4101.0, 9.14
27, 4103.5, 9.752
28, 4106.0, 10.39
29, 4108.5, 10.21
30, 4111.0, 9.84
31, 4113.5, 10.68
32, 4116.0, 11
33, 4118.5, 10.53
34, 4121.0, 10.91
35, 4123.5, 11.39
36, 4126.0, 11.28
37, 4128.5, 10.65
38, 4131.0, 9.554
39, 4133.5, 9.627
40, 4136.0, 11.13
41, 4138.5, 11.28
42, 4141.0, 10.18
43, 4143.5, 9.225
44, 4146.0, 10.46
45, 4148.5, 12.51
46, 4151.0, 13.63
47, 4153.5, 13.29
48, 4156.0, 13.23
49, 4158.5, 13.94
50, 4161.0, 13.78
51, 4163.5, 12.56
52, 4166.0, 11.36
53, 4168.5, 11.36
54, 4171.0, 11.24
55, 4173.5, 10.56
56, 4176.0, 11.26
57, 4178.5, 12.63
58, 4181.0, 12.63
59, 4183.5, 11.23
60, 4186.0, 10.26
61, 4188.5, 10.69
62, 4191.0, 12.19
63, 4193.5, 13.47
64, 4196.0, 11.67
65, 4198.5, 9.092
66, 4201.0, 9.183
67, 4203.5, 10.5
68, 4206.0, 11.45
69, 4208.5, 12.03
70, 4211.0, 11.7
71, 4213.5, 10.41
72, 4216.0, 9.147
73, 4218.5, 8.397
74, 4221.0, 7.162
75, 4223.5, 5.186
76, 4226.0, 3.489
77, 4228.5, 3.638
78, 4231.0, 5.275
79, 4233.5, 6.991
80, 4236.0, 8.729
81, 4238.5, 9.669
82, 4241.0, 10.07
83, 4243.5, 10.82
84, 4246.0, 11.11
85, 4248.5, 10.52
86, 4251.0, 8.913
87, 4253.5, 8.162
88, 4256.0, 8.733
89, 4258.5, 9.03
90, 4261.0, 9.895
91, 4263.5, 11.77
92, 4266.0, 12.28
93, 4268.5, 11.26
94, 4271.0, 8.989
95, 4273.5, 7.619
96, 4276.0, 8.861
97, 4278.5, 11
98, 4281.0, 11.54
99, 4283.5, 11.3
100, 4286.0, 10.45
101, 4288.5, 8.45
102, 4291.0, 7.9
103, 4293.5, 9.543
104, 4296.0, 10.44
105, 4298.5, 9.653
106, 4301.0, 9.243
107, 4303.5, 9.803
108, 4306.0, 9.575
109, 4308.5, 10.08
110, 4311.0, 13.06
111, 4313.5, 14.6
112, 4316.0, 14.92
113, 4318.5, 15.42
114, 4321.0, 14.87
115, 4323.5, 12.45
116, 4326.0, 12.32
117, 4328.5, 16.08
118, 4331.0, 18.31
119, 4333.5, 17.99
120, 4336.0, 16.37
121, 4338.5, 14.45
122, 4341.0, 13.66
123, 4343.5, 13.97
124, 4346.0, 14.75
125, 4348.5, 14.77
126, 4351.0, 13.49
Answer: -0.170 mag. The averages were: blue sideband 10.7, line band 12.2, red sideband 10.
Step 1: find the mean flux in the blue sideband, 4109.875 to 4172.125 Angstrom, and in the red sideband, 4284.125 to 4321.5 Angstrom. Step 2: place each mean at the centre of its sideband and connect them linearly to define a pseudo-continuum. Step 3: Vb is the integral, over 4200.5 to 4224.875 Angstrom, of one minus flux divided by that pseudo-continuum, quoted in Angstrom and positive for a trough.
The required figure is 3.8 Angstrom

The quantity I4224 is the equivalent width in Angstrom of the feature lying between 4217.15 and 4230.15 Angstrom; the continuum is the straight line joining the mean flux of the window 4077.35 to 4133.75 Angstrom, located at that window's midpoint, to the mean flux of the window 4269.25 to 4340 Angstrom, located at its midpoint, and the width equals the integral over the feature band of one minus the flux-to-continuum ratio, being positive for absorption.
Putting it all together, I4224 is 6.6 Angstrom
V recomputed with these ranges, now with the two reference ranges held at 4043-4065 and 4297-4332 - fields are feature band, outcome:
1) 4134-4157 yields -0.176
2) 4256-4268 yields 0.130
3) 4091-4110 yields -0.121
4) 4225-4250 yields 0.383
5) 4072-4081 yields -0.072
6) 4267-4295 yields 0.246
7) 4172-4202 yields -0.069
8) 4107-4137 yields -0.124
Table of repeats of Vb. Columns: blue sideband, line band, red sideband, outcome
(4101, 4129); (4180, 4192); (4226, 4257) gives -2.6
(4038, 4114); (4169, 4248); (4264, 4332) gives 6.0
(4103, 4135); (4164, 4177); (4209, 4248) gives -2.5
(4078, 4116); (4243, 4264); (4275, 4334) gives 3.2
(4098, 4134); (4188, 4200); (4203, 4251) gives -2.9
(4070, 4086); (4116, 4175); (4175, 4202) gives -4.8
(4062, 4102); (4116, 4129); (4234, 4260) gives -1.8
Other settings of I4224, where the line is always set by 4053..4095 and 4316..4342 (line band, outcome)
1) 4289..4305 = 5.6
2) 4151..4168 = -2.3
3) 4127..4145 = 1.1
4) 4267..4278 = 3.6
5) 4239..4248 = 1.9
